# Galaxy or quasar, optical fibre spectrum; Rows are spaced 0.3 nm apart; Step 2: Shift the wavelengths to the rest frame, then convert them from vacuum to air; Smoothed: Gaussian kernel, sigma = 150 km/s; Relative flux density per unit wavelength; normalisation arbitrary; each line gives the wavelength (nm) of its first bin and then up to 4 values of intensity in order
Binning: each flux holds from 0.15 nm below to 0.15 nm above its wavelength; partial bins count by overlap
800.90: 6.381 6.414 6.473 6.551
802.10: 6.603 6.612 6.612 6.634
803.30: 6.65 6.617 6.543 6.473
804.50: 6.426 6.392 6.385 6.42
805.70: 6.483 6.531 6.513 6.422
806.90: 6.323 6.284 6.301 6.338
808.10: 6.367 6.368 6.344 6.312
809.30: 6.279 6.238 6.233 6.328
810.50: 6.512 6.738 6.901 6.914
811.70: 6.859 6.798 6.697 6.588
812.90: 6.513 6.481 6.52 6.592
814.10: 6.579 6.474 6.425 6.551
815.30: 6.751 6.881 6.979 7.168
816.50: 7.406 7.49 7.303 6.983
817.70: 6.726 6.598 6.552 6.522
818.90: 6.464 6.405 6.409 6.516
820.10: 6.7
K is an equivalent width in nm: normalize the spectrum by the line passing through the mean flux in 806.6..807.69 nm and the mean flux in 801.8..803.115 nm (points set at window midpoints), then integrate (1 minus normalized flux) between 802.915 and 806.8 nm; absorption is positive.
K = -0.02 nm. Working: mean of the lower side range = 6.61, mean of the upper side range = 6.32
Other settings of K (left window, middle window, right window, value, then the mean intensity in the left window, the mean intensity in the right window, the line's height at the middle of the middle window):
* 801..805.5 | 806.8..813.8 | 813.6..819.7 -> 0.162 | 6.52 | 6.76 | 6.65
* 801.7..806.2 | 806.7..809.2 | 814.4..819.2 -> 0.110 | 6.53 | 6.83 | 6.62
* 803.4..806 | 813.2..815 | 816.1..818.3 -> 0.103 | 6.47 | 7.06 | 6.91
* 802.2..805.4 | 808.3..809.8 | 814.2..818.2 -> 0.085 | 6.53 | 6.89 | 6.68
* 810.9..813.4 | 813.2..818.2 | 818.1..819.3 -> -0.176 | 6.72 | 6.49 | 6.6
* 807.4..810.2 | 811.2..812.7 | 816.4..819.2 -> -0.065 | 6.31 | 6.86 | 6.5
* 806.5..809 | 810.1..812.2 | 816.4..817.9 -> -0.030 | 6.34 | 7.15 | 6.63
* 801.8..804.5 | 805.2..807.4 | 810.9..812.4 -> 0.084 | 6.58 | 6.84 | 6.68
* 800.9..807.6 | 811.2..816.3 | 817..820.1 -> -0.079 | 6.48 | 6.64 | 6.59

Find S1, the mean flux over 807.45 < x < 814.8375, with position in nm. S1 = 6.51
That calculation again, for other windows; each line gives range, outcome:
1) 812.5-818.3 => 6.79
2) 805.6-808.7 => 6.39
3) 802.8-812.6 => 6.49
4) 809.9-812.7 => 6.68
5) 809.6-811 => 6.45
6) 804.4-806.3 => 6.45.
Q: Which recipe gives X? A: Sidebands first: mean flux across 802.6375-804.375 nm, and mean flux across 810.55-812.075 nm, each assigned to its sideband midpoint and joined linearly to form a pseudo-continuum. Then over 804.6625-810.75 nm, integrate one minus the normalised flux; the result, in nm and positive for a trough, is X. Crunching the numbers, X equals 0.31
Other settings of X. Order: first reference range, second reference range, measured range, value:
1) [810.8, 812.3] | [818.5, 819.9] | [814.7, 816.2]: -0.03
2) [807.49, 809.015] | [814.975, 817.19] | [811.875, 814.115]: 0.07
